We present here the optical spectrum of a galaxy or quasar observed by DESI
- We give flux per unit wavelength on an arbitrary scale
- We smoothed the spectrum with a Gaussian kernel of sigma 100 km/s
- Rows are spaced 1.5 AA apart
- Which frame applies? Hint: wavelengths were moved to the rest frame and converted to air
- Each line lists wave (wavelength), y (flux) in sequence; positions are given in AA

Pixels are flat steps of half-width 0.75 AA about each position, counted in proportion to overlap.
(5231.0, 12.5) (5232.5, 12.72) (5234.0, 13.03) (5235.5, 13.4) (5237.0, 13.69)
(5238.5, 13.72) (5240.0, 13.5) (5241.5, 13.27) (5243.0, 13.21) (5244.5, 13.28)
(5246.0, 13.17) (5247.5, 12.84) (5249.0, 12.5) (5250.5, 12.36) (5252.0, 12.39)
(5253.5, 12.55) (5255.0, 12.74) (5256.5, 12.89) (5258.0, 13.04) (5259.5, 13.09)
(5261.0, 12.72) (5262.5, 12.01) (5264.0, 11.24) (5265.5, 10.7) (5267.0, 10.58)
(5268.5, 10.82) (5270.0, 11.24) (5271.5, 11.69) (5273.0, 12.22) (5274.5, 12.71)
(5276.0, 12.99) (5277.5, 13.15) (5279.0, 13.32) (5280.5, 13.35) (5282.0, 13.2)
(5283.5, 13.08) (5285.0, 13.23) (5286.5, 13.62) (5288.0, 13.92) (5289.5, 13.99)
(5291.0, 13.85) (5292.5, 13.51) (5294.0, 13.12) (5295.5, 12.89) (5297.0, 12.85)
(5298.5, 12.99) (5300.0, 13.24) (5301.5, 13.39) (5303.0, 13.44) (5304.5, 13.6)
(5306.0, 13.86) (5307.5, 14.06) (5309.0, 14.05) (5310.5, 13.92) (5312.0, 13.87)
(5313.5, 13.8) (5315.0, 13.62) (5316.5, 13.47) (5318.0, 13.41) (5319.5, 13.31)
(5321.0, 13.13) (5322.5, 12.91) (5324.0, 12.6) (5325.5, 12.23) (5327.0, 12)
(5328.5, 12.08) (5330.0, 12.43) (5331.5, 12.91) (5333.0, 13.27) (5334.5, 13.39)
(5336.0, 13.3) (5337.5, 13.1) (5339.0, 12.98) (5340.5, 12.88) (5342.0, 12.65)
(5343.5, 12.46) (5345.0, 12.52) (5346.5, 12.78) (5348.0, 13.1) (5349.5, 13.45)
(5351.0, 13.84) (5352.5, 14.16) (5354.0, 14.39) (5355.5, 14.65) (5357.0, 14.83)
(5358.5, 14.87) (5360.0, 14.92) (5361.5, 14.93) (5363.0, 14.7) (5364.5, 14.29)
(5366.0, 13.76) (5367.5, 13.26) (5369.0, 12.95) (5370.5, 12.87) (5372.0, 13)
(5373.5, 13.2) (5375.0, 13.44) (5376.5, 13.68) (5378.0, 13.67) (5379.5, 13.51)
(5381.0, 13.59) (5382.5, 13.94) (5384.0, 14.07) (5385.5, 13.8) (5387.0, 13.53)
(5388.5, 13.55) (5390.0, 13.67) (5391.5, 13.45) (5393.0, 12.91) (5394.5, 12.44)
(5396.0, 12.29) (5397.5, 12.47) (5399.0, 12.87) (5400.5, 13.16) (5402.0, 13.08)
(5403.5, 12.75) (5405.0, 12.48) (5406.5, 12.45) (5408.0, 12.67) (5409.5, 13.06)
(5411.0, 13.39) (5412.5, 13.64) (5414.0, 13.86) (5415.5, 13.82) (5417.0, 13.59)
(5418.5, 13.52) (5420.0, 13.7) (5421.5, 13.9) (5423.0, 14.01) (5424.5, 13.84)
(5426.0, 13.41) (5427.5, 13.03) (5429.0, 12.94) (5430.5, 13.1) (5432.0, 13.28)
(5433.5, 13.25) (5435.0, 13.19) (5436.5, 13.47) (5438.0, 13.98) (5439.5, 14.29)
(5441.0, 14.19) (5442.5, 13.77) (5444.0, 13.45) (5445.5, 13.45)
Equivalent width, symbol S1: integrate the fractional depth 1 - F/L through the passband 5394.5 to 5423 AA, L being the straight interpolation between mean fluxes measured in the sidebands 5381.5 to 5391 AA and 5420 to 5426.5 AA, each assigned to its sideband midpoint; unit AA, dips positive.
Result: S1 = 1.3 AA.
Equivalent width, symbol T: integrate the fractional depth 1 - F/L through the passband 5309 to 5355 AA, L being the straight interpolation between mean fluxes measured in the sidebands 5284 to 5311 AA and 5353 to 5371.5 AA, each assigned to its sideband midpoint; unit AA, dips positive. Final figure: 2.4 AA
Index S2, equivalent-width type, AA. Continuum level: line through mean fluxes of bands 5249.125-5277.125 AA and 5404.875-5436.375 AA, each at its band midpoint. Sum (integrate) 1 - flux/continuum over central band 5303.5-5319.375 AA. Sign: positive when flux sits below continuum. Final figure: -1.57 AA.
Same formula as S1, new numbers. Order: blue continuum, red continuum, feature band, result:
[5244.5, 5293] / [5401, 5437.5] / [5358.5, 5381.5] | -1.2 AA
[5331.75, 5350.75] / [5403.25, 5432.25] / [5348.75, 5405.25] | -1.9 AA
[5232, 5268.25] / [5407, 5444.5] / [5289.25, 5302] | -0.4 AA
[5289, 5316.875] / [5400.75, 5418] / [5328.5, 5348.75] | 0.8 AA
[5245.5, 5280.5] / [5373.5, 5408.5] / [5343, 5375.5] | -1.9 AA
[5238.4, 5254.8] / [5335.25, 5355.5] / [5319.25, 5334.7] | 0.6 AA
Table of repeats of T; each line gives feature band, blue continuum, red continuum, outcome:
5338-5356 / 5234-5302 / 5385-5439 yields -0.3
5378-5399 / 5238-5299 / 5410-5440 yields 0.1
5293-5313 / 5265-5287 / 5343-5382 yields -1.0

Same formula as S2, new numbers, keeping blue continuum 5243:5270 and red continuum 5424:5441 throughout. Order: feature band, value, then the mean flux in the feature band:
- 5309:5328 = -0.76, 13.2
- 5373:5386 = -0.55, 13.7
